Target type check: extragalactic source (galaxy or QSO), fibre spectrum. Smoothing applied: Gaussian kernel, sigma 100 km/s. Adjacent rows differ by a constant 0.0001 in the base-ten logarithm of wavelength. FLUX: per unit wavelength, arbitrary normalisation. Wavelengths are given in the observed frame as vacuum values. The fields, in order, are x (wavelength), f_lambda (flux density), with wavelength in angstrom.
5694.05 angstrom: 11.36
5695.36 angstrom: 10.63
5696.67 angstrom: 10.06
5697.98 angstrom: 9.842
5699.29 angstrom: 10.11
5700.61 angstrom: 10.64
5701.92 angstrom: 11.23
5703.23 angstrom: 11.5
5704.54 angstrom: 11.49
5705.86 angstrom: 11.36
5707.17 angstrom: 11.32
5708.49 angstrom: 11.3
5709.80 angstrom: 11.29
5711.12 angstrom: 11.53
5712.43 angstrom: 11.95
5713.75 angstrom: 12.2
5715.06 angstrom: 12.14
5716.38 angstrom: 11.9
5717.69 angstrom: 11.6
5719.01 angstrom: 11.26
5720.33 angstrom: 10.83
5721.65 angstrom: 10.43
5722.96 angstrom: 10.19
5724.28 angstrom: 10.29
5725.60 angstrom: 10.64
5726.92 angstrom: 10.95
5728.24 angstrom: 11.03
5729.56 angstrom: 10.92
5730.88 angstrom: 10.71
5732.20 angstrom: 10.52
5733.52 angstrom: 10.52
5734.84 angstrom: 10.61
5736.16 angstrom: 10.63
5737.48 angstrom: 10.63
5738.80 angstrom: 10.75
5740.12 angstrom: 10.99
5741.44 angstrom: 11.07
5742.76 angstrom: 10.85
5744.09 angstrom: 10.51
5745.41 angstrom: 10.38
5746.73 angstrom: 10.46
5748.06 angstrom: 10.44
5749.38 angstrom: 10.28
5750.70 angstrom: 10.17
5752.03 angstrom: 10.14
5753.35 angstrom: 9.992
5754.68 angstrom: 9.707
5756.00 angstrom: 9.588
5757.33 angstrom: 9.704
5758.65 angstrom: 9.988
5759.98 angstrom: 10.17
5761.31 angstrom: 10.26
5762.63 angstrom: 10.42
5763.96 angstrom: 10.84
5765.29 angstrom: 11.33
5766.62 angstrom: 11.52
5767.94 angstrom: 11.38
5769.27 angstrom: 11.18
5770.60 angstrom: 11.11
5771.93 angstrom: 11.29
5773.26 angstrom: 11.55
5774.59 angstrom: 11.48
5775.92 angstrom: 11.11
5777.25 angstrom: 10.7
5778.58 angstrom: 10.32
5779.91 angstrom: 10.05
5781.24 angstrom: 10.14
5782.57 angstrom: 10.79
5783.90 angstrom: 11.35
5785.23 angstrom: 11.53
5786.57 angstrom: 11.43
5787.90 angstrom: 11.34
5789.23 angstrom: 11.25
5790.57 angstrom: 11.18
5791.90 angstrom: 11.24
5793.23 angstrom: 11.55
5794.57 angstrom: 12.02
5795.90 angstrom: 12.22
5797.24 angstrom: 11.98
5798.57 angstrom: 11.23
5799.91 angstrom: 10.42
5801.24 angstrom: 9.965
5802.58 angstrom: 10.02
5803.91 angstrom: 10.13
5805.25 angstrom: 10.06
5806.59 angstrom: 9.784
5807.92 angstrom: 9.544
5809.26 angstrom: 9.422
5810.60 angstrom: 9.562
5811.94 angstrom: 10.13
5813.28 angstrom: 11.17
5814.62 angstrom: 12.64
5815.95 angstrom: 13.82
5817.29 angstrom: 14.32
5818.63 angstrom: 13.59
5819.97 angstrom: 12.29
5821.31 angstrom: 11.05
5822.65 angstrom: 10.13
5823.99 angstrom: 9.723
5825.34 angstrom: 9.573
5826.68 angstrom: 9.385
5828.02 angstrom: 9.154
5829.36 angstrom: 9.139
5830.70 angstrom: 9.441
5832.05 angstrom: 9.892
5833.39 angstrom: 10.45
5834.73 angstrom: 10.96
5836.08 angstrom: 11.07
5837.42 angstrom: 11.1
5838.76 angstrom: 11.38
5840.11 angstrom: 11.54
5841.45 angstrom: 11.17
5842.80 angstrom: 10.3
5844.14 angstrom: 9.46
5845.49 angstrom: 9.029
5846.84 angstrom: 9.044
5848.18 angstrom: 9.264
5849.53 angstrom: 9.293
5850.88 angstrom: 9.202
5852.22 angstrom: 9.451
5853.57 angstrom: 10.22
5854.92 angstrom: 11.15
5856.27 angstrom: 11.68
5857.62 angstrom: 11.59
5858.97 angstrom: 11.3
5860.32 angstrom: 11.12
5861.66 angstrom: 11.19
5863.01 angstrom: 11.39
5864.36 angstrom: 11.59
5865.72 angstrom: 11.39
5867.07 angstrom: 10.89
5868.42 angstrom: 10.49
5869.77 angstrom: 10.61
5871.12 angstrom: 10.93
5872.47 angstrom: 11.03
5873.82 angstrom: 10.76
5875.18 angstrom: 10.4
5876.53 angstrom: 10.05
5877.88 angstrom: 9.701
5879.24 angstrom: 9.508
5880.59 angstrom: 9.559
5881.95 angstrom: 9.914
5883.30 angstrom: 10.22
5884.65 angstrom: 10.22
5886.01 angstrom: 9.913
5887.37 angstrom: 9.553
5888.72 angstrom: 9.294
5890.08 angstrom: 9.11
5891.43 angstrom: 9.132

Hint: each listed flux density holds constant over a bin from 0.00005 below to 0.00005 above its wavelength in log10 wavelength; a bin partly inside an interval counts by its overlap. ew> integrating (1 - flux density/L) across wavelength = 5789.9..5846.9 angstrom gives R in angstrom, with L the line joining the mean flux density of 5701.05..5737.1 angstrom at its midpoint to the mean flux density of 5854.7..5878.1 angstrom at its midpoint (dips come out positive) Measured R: 1.45 angstrom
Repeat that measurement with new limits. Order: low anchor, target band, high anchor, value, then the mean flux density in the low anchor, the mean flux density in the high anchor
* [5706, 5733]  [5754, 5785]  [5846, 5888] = 0.5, 11.1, 10.4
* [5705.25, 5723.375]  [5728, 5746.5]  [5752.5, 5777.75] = 0.6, 11.4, 10.7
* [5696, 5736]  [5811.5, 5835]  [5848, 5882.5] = -0.6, 11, 10.5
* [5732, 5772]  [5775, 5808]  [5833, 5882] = -1.1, 10.6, 10.5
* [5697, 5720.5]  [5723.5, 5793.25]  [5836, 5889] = 1.8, 11.3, 10.4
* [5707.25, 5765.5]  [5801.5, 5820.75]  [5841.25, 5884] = -1.1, 10.7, 10.4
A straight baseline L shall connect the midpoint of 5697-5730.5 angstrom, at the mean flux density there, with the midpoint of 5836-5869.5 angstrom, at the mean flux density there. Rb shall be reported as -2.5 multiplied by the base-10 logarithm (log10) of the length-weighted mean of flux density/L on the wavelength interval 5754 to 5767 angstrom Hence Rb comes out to 0.06 mag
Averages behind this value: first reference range 11.1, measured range 10.3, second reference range 10.6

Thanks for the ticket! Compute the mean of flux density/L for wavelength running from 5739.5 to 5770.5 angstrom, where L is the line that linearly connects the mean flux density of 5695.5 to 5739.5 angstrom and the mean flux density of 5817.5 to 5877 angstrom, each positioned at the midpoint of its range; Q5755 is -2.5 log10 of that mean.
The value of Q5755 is 0.036 mag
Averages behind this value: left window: 11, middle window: 10.5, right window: 10.6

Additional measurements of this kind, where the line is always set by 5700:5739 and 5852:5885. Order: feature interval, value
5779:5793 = -0.014 mag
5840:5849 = 0.092 mag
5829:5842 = 0.012 mag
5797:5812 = 0.074 mag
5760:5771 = 0.000 mag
